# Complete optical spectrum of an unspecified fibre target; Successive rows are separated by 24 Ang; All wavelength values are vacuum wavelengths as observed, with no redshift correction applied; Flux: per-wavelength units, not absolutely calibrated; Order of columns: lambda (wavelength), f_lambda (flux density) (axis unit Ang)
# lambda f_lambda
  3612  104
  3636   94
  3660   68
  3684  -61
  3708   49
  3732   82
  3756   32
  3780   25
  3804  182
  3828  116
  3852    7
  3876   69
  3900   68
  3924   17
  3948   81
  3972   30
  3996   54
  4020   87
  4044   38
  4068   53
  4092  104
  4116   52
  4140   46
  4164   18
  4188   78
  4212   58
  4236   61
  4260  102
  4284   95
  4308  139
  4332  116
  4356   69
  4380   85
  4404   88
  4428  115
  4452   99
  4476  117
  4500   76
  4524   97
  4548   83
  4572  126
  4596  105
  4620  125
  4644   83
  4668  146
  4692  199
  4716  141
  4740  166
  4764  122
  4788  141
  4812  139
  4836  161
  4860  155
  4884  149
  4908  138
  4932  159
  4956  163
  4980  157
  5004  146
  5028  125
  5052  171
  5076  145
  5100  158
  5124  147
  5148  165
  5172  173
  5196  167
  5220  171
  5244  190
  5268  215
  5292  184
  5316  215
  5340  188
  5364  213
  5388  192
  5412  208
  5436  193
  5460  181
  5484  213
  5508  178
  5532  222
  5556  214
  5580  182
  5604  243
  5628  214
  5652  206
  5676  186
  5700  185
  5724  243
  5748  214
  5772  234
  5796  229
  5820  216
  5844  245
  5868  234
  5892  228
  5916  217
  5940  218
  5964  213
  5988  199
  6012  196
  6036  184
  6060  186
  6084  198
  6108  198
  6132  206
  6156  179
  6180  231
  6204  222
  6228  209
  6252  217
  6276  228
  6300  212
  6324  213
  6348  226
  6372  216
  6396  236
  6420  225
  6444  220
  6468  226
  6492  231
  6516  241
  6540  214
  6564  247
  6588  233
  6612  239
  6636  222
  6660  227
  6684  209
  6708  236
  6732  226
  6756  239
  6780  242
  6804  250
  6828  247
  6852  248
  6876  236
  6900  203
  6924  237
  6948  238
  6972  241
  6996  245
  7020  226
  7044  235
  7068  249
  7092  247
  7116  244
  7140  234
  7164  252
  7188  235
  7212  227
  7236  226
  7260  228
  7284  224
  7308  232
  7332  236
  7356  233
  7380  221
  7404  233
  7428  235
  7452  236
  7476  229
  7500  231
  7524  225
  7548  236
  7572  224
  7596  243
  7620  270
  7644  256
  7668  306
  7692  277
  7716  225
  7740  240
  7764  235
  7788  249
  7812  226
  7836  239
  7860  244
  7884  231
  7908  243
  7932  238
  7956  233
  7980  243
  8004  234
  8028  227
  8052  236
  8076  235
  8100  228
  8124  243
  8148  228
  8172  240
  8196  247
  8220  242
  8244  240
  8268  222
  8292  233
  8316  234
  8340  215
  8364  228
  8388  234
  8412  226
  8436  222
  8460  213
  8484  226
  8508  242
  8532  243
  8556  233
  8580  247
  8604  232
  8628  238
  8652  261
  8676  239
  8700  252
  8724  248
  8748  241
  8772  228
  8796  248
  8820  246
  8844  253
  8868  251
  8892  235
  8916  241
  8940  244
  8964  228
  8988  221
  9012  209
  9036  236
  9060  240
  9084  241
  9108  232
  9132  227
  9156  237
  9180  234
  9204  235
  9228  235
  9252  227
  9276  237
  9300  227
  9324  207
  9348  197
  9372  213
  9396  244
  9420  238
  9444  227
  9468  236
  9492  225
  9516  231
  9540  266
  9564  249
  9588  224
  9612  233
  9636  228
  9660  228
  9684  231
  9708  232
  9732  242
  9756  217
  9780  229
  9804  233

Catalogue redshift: 0.169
